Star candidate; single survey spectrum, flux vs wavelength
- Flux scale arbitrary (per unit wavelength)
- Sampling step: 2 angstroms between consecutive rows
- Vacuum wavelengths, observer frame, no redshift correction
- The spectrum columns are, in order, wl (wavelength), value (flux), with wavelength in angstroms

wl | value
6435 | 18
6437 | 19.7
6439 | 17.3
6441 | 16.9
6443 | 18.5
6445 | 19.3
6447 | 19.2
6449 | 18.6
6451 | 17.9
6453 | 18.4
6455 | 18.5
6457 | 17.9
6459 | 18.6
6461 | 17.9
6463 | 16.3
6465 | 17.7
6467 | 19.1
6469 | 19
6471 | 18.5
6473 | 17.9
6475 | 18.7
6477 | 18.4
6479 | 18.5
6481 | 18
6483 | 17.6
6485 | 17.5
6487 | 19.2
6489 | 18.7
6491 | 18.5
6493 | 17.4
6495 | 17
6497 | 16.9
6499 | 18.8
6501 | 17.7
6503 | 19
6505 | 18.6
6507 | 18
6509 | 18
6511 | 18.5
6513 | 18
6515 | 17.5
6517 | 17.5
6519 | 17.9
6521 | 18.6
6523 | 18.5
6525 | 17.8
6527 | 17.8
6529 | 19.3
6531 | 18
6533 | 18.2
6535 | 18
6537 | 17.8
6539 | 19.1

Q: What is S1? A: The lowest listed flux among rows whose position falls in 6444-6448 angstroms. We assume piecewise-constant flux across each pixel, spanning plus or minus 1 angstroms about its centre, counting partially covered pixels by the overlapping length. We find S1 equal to 19.2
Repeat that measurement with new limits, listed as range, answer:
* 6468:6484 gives 17.6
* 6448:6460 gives 17.9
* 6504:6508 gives 18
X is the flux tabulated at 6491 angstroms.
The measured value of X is 18.5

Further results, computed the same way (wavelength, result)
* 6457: 17.9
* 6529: 19.3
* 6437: 19.7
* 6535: 18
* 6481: 18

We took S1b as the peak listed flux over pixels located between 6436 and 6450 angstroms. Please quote 19.7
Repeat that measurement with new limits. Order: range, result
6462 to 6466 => 17.7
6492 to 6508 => 19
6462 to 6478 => 19.1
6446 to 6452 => 19.2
